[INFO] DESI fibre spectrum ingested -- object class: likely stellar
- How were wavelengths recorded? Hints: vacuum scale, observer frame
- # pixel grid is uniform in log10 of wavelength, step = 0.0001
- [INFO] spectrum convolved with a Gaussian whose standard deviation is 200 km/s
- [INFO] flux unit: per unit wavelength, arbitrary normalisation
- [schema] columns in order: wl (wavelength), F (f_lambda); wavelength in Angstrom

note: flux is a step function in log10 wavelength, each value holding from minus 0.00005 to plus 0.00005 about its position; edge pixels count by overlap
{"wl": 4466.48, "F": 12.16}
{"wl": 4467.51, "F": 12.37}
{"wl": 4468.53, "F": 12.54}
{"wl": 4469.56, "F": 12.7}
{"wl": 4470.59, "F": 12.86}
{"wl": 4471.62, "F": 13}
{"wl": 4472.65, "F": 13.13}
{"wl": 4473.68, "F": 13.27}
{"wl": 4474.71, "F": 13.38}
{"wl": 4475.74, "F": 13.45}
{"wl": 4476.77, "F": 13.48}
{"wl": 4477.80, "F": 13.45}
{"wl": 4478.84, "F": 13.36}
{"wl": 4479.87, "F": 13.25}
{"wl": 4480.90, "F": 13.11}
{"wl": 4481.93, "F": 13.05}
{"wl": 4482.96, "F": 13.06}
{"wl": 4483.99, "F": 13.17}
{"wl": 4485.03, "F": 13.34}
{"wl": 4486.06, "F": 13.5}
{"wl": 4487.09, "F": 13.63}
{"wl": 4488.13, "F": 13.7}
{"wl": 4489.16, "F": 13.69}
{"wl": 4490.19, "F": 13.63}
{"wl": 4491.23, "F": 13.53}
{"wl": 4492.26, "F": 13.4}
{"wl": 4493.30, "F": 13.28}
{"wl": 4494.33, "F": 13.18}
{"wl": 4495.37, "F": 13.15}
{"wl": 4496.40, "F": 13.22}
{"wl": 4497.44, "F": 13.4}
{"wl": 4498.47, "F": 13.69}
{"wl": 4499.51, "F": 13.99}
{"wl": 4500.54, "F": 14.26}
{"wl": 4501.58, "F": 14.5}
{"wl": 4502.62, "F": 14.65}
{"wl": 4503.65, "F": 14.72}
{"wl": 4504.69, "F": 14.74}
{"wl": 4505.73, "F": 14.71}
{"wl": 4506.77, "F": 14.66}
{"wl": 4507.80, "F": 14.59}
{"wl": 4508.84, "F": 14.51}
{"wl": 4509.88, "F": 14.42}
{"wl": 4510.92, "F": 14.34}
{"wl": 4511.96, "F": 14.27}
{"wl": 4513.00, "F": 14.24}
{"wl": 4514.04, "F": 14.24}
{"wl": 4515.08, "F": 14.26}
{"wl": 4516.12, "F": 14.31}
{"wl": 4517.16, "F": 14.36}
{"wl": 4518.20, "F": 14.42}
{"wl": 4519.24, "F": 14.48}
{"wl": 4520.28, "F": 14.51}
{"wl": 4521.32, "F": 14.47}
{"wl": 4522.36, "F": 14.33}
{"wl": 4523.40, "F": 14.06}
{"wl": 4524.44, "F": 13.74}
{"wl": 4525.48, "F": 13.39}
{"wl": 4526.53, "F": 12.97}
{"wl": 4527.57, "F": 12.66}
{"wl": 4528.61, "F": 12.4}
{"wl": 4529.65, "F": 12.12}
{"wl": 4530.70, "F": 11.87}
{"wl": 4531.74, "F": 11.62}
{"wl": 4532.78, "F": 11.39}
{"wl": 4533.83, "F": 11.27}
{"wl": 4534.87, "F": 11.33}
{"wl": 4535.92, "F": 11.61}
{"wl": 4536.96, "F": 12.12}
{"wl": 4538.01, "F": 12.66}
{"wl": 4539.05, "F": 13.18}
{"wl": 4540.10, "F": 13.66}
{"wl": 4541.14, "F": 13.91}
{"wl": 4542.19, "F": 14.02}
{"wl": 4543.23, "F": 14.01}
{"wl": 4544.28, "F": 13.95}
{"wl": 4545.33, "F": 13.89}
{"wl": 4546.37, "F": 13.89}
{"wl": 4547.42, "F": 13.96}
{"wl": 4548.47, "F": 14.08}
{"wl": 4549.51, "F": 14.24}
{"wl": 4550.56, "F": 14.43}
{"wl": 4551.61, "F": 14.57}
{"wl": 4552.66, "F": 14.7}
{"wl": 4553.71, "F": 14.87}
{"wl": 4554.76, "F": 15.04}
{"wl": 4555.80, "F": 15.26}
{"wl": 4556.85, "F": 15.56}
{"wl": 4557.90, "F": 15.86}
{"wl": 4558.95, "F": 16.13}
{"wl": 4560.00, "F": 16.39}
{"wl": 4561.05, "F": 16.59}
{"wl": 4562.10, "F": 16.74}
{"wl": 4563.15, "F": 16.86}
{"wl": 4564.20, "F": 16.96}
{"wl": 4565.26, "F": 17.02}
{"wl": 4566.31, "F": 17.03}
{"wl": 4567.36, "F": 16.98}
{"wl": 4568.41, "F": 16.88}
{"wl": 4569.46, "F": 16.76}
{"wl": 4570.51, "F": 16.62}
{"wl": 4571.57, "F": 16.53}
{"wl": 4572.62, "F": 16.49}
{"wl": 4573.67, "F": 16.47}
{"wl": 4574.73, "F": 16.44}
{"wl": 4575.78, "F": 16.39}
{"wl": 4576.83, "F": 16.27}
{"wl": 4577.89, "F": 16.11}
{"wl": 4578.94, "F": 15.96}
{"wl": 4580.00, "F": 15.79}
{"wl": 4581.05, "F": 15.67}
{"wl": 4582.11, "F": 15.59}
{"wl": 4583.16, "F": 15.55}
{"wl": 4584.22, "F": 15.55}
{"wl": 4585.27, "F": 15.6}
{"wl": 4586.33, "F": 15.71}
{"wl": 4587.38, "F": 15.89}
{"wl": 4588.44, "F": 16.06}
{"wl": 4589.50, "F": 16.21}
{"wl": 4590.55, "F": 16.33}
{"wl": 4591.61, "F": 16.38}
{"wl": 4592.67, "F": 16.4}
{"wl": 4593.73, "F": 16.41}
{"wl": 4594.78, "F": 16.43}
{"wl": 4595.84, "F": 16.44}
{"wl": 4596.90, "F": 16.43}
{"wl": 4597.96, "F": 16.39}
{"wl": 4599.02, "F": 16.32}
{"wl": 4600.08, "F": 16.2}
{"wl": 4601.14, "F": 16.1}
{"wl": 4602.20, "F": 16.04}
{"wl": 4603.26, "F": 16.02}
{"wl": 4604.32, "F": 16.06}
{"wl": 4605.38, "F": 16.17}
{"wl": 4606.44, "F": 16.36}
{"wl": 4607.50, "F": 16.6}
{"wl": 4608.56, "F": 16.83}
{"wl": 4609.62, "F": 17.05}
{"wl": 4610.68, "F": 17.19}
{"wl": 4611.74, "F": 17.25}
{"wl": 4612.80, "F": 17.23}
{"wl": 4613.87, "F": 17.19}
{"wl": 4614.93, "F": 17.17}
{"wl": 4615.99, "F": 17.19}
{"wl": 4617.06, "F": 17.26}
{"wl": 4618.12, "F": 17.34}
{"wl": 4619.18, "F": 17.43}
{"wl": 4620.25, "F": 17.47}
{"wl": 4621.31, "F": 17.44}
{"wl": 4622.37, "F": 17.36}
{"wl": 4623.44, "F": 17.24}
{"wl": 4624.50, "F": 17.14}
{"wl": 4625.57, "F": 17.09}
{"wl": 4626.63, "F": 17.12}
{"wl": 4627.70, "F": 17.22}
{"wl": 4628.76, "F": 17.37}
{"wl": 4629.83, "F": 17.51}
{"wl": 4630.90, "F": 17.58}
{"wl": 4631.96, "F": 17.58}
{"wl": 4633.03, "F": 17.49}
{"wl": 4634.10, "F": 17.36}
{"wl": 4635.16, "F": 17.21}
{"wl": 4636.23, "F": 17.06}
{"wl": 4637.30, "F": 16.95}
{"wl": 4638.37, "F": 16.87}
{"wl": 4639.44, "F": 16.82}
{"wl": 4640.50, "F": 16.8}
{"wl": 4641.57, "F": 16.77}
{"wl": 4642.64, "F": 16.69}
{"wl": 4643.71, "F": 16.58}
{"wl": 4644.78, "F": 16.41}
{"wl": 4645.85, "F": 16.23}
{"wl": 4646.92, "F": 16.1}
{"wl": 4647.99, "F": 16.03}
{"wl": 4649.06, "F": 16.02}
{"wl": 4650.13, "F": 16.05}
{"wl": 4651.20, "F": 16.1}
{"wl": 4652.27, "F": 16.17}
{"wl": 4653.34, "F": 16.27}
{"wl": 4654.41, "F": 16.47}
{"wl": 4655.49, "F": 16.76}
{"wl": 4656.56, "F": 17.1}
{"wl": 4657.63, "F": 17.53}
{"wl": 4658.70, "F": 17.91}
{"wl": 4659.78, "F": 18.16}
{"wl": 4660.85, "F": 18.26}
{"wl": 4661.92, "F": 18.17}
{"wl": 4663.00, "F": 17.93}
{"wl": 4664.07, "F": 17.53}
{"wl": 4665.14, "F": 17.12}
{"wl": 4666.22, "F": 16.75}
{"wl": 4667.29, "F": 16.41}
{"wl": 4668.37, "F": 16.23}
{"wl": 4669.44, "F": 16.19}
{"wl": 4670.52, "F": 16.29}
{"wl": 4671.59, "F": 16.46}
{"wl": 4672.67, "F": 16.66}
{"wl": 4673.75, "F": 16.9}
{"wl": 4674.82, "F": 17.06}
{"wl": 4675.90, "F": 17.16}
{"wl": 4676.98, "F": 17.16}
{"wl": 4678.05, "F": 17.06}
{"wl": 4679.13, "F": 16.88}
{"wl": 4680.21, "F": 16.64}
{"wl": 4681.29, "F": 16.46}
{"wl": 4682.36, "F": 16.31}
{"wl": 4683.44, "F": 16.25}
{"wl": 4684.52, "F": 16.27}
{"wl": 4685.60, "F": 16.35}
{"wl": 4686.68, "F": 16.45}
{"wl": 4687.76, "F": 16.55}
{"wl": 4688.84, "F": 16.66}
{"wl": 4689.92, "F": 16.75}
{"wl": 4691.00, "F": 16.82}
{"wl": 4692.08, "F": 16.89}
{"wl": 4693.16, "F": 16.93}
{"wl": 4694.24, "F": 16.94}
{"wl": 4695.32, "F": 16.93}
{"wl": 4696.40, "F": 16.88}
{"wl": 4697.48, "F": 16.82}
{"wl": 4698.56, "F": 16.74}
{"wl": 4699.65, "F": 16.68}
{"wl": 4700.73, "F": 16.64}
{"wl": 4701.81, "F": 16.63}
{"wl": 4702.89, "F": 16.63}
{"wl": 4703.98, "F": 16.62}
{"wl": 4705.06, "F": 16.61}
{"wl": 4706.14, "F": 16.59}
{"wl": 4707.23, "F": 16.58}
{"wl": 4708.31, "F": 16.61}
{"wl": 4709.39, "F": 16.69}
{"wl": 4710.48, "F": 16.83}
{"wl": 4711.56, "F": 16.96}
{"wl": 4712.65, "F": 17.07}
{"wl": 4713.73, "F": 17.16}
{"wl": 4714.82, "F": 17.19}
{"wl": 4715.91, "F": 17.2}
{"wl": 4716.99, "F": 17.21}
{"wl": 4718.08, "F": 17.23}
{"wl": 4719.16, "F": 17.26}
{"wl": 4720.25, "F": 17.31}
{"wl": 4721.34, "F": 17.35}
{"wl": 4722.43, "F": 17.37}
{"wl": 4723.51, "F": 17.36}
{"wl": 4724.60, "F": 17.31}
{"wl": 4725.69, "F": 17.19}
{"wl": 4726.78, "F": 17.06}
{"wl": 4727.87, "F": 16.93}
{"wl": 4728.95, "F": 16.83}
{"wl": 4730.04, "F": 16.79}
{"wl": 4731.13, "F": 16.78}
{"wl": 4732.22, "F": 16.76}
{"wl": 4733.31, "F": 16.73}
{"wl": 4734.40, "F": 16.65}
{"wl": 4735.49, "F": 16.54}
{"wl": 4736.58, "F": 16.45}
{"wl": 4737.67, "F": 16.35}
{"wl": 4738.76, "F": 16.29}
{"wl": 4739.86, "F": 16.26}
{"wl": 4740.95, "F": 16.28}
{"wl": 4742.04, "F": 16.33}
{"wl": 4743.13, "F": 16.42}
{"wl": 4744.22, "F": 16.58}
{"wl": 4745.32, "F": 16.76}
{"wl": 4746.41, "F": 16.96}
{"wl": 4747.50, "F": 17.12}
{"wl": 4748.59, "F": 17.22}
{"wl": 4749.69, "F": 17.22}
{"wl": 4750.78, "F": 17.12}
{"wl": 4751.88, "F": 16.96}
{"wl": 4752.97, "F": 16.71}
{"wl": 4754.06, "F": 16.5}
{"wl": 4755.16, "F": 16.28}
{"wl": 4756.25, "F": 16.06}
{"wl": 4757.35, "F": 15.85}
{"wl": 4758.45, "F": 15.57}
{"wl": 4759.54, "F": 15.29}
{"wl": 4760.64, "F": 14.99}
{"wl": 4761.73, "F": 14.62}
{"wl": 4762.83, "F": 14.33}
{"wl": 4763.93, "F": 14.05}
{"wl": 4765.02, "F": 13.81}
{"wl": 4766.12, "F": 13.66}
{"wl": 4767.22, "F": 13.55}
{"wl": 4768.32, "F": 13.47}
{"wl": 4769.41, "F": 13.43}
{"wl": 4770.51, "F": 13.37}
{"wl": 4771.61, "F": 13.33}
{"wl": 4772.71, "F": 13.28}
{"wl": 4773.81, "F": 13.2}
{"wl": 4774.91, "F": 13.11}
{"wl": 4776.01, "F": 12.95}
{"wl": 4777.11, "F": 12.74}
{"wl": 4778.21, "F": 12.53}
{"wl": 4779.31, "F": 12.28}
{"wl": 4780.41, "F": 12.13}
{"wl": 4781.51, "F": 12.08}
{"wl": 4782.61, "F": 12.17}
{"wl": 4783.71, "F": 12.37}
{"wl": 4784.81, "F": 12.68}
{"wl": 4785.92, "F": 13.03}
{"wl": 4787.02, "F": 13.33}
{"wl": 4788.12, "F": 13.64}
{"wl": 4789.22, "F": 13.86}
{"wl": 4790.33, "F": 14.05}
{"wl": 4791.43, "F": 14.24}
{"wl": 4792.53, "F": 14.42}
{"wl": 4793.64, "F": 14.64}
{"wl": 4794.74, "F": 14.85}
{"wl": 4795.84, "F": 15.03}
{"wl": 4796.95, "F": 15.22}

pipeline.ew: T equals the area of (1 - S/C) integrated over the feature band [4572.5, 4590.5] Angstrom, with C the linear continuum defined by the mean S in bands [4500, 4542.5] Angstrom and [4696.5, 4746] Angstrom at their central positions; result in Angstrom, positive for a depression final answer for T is -1.7 Angstrom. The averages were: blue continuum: 13.6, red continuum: 16.8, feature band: 16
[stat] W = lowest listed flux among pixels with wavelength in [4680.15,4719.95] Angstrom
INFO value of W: 16.25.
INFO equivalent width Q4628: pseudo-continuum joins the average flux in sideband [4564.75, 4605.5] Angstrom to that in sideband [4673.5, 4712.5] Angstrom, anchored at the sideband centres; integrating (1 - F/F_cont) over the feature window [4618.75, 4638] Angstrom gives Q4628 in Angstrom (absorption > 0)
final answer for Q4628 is -1.0 Angstrom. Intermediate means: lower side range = 16.2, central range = 17.3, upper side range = 16.7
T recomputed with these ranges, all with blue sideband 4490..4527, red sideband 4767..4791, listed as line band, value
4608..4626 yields -4.7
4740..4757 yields -4.6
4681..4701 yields -4.9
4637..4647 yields -2.3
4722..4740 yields -4.9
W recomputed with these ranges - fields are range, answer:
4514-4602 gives 11.27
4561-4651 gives 15.55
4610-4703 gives 16.02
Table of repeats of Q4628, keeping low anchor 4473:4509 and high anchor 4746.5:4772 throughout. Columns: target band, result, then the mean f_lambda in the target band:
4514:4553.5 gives 1.4 Angstrom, 13.5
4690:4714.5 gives -3.0 Angstrom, 16.8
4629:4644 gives -2.6 Angstrom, 17.1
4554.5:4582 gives -4.2 Angstrom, 16.3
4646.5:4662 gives -2.3 Angstrom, 16.8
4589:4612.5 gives -3.4 Angstrom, 16.5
